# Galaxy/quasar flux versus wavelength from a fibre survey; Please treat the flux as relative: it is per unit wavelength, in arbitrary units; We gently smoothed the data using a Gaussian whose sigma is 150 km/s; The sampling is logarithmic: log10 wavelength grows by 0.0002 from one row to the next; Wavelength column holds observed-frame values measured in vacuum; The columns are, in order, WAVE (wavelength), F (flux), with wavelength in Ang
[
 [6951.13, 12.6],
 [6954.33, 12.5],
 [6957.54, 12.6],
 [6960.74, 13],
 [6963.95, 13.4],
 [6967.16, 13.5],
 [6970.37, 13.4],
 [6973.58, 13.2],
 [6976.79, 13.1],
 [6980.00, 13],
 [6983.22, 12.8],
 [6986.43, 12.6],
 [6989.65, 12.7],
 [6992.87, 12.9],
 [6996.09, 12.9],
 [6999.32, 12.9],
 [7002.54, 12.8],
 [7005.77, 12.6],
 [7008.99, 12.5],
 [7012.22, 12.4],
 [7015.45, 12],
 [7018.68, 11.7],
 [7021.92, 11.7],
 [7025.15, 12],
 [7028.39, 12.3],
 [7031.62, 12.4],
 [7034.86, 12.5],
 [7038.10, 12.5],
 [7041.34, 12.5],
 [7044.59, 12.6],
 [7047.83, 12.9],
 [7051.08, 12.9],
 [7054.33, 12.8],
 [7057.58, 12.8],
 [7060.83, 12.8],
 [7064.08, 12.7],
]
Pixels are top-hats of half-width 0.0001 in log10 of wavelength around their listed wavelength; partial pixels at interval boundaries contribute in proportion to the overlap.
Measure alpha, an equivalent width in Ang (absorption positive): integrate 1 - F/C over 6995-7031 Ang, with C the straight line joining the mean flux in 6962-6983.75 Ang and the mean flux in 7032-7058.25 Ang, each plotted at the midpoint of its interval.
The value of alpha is 1.6 Ang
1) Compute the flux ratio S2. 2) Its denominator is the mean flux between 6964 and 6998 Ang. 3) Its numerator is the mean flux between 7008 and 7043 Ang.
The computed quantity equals 0.9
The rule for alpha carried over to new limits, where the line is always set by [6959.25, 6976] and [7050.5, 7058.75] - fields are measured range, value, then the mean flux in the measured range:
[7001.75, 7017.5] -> 0.78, 12.4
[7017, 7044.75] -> 1.55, 12.2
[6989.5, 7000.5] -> 0.23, 12.9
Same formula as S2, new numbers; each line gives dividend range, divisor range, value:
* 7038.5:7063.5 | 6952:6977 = 0.97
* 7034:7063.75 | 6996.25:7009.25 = 1.00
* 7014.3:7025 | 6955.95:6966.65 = 0.91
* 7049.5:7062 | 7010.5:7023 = 1.07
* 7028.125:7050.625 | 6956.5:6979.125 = 0.95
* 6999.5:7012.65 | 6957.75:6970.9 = 0.95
